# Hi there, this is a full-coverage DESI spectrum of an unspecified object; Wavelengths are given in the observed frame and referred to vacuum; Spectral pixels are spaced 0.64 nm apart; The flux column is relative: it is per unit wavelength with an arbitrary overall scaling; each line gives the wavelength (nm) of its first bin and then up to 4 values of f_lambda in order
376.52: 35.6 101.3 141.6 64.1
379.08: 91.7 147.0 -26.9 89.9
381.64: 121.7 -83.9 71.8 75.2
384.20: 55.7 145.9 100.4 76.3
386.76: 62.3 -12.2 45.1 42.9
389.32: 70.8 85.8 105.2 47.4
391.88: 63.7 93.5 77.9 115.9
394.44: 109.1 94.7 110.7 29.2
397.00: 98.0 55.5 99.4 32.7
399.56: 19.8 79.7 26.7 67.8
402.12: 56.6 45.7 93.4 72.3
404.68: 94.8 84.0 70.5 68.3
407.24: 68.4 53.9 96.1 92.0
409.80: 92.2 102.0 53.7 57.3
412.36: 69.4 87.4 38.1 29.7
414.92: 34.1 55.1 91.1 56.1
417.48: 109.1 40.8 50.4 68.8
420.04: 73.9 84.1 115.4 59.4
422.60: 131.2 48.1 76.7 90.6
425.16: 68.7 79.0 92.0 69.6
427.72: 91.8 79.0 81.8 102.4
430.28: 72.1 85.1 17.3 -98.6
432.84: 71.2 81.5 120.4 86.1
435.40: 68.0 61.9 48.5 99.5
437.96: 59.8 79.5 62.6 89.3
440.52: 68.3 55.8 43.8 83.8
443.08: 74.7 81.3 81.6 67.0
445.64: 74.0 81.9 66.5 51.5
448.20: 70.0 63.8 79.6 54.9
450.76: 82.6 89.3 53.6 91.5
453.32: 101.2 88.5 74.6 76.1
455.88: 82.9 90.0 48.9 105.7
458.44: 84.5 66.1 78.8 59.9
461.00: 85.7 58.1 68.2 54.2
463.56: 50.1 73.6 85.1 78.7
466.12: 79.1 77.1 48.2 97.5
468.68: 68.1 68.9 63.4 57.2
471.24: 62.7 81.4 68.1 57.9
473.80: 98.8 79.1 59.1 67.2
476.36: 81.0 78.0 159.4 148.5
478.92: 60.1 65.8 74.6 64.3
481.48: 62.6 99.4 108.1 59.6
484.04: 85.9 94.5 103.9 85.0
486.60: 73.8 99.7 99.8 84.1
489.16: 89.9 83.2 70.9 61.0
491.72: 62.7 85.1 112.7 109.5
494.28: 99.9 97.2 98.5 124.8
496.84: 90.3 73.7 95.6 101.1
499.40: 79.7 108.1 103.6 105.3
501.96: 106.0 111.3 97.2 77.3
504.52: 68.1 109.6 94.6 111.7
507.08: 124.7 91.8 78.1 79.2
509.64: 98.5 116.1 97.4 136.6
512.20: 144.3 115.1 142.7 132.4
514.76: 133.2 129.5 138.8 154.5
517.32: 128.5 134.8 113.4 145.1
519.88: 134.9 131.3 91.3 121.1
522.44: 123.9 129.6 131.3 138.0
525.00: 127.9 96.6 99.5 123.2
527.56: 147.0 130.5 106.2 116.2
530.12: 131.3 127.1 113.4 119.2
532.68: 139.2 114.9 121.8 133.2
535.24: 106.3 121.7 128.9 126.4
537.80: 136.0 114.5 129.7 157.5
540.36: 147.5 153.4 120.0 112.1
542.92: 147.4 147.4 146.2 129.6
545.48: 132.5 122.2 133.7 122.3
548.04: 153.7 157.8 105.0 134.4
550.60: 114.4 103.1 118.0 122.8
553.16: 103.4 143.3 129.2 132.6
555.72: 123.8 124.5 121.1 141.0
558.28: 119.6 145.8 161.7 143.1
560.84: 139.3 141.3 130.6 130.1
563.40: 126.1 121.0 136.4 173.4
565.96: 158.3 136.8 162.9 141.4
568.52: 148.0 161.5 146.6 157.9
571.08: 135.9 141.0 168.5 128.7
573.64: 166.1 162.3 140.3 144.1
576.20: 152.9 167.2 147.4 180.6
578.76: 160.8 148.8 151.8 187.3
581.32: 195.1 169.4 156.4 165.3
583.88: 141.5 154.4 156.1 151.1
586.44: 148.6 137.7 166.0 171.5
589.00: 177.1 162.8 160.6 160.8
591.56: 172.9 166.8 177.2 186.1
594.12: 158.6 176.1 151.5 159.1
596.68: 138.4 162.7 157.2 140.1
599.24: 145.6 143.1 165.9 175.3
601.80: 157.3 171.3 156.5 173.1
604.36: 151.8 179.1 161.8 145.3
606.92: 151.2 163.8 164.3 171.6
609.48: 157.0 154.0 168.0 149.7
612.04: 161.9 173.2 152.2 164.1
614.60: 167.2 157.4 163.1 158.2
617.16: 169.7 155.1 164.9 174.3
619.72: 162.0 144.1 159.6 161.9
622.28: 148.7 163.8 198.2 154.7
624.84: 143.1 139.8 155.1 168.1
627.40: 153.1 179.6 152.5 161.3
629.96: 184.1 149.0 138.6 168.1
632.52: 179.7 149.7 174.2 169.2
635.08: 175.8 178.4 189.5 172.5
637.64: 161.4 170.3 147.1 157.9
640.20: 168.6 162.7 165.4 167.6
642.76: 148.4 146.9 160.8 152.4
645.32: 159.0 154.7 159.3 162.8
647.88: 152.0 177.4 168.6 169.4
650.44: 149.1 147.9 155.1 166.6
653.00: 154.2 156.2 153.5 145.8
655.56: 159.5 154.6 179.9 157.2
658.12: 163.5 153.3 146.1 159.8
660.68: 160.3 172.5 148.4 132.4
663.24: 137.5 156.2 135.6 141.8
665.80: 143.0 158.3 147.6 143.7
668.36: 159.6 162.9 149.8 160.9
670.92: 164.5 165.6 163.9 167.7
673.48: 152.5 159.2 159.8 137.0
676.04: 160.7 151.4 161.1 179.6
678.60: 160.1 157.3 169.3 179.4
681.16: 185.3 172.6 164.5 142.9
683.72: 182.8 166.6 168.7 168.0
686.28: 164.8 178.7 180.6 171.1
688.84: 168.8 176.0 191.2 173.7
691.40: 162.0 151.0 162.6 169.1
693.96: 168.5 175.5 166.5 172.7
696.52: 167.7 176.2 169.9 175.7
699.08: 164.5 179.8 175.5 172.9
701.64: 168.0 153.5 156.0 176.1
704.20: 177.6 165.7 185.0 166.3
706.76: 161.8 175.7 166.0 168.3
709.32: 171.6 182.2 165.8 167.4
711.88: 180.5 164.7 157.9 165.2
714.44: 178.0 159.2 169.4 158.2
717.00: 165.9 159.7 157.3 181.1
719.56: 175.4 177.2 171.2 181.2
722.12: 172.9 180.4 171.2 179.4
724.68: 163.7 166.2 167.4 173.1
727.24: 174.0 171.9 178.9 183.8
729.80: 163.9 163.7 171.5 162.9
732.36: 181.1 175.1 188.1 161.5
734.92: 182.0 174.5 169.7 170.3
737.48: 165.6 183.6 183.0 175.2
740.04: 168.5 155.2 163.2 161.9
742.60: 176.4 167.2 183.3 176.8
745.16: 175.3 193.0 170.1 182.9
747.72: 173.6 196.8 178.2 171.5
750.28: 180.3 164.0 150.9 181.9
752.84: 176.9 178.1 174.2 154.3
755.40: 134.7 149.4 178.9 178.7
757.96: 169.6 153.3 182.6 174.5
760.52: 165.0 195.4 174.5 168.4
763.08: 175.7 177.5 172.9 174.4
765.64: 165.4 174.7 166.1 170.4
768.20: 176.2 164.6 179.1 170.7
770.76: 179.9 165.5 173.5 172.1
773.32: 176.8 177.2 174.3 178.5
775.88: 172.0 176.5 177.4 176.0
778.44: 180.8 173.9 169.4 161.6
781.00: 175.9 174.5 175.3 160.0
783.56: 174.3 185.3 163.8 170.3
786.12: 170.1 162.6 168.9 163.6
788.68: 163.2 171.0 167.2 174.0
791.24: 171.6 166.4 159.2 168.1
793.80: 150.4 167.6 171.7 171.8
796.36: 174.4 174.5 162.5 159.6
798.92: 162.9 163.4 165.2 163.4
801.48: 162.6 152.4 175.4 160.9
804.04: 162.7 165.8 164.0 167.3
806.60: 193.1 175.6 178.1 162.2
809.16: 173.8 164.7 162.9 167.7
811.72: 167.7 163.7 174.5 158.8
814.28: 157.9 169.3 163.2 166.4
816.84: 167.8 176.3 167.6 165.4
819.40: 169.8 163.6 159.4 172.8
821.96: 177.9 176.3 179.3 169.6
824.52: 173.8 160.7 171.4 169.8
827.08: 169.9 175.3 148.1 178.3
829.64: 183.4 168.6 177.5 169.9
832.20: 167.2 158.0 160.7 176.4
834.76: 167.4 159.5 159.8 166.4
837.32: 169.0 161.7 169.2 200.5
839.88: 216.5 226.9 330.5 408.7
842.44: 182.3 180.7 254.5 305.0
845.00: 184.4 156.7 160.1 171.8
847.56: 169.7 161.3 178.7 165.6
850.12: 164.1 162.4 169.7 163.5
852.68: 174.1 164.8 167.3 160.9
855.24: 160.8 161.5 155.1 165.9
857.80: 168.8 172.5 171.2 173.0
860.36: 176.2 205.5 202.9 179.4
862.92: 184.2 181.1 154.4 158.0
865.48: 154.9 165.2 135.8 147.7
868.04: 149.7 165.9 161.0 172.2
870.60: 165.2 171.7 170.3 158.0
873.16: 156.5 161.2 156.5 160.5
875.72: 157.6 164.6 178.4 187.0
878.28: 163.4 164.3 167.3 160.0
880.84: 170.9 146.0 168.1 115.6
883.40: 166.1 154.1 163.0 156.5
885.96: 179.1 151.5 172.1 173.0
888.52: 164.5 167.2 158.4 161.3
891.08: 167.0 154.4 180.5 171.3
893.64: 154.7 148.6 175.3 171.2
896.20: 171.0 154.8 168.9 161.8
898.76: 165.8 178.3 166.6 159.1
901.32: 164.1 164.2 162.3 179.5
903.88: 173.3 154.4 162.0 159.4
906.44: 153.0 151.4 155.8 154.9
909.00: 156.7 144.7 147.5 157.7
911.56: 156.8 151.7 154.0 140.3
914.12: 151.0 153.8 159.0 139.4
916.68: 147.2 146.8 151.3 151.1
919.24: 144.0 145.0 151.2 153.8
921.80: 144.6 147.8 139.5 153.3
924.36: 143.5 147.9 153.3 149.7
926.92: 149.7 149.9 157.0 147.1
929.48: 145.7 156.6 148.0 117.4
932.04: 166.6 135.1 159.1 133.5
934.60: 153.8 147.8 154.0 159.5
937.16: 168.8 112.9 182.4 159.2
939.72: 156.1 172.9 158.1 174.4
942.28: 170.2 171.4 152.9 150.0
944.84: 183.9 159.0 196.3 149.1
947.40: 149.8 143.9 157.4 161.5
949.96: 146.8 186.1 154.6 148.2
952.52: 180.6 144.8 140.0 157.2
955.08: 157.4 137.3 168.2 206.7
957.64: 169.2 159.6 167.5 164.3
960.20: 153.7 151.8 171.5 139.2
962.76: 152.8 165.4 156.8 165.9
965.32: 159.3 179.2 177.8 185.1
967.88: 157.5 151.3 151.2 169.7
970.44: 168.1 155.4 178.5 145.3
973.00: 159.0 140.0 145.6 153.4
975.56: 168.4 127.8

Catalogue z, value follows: 0.28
